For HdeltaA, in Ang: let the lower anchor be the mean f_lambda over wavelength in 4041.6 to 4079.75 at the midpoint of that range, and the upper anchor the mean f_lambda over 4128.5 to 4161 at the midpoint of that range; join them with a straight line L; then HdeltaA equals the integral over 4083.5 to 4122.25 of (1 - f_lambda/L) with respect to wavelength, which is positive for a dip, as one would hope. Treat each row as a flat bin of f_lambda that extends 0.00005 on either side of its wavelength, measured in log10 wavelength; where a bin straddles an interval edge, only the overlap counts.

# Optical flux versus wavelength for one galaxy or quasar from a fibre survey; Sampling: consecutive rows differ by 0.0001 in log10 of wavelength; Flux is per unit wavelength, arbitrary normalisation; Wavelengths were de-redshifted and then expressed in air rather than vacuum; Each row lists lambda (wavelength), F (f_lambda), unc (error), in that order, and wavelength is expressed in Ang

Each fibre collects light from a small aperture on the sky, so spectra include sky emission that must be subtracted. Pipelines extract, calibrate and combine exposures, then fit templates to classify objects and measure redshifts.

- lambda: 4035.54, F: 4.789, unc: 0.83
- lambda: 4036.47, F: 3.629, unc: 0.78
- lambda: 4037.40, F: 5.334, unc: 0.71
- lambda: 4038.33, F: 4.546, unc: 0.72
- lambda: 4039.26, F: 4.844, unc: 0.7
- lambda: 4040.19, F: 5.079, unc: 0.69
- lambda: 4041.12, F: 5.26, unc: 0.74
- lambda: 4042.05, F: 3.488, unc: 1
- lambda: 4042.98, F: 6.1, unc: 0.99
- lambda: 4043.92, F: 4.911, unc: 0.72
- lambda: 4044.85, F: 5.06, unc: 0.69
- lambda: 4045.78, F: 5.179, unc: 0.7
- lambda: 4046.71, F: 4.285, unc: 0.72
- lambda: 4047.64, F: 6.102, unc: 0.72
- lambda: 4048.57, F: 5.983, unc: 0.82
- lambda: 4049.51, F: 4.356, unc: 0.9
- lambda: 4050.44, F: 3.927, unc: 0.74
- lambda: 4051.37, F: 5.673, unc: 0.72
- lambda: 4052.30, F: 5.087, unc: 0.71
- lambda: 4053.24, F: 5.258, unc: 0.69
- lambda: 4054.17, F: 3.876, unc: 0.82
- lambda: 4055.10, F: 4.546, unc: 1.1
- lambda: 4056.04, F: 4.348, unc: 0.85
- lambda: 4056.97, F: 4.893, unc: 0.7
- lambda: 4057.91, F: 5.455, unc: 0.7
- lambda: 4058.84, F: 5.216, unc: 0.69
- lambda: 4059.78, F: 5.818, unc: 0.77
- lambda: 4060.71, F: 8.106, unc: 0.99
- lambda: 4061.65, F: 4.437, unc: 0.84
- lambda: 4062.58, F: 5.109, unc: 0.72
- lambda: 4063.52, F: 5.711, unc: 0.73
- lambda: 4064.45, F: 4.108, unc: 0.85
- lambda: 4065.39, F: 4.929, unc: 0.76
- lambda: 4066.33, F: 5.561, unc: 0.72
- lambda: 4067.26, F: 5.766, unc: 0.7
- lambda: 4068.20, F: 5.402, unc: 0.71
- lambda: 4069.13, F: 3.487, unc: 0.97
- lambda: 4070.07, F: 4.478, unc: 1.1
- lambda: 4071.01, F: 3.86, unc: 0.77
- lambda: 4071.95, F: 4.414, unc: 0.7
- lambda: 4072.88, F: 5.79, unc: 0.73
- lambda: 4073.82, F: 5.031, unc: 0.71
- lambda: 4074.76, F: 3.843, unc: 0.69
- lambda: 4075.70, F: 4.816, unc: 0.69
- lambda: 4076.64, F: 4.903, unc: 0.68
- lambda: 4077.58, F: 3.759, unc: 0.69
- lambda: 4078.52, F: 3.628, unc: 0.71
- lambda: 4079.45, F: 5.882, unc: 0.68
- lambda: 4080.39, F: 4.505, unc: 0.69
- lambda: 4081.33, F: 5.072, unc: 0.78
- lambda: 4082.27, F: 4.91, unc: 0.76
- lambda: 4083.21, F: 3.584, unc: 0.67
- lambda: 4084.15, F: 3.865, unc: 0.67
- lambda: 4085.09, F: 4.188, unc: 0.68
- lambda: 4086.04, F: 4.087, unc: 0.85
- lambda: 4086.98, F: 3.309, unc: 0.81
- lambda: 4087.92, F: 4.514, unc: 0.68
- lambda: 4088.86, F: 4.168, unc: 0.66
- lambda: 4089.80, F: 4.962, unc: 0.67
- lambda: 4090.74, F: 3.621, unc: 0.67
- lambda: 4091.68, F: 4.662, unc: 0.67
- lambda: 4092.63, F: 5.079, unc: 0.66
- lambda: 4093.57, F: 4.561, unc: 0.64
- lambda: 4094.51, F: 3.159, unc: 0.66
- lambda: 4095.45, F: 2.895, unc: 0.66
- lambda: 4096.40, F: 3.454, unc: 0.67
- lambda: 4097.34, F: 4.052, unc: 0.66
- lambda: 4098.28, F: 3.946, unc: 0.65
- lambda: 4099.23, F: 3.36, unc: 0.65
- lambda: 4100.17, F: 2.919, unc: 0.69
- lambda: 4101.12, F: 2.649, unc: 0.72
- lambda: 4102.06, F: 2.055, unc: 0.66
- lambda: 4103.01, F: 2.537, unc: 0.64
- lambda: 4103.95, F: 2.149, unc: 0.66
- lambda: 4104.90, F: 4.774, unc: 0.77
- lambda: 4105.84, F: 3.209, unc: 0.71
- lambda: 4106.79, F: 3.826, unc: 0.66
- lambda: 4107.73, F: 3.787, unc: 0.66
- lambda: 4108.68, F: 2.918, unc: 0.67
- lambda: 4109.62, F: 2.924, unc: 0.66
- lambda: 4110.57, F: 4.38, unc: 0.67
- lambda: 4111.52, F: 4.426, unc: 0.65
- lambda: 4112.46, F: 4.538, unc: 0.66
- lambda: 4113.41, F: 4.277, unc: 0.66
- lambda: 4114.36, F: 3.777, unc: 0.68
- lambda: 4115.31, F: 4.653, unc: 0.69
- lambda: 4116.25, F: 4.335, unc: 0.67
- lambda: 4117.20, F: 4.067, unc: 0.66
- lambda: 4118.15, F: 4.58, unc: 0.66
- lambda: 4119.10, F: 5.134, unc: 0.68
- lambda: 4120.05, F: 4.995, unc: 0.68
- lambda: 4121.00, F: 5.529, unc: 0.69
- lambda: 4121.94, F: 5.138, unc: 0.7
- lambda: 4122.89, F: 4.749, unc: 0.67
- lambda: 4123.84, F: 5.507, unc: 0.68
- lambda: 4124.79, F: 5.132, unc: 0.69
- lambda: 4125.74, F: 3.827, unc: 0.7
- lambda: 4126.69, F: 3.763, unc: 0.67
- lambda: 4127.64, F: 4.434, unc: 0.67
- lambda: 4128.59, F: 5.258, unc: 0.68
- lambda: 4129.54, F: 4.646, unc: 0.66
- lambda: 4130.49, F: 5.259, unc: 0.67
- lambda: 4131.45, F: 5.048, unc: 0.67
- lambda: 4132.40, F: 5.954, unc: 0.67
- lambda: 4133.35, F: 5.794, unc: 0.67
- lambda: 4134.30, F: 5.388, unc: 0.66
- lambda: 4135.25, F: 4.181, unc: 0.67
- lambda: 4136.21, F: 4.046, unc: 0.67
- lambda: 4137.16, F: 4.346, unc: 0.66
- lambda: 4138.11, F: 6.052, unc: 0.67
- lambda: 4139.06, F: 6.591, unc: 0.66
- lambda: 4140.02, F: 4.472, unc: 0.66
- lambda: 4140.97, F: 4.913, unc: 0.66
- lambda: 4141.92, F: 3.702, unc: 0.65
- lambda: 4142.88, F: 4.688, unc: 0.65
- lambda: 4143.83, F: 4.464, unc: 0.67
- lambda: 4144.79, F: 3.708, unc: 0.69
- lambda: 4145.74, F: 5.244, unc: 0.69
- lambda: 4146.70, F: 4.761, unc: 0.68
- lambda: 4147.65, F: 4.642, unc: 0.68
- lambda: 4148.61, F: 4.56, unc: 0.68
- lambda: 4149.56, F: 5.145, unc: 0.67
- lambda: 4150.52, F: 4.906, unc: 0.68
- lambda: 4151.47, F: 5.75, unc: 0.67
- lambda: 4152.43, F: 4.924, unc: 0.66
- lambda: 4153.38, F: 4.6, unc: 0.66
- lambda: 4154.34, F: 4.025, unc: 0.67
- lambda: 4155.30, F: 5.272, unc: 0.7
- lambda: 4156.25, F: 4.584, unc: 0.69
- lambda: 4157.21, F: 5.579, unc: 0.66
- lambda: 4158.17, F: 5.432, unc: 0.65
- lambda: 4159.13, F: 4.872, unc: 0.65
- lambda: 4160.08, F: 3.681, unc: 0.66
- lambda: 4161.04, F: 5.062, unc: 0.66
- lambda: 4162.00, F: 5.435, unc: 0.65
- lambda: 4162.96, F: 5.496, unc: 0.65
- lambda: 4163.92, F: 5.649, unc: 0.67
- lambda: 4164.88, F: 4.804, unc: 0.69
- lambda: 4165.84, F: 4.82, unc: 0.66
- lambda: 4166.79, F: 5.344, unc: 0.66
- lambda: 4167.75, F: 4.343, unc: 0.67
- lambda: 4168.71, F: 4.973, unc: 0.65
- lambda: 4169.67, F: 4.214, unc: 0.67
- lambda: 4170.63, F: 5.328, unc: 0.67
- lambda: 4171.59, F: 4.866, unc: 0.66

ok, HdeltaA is 7.8 Ang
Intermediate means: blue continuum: 4.94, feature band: 3.93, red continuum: 4.89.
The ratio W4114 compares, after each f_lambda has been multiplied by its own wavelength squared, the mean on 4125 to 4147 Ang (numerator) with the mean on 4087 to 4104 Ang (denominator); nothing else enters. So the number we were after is 1.35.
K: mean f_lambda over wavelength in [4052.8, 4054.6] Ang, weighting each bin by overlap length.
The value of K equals 4.58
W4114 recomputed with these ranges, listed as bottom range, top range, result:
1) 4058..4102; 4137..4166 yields 1.14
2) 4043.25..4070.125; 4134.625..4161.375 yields 0.99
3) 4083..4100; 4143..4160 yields 1.25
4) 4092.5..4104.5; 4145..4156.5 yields 1.53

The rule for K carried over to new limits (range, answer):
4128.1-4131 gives 5.04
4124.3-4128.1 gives 4.29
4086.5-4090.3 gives 4.24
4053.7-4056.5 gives 4.26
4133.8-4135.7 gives 4.82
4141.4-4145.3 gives 4.16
